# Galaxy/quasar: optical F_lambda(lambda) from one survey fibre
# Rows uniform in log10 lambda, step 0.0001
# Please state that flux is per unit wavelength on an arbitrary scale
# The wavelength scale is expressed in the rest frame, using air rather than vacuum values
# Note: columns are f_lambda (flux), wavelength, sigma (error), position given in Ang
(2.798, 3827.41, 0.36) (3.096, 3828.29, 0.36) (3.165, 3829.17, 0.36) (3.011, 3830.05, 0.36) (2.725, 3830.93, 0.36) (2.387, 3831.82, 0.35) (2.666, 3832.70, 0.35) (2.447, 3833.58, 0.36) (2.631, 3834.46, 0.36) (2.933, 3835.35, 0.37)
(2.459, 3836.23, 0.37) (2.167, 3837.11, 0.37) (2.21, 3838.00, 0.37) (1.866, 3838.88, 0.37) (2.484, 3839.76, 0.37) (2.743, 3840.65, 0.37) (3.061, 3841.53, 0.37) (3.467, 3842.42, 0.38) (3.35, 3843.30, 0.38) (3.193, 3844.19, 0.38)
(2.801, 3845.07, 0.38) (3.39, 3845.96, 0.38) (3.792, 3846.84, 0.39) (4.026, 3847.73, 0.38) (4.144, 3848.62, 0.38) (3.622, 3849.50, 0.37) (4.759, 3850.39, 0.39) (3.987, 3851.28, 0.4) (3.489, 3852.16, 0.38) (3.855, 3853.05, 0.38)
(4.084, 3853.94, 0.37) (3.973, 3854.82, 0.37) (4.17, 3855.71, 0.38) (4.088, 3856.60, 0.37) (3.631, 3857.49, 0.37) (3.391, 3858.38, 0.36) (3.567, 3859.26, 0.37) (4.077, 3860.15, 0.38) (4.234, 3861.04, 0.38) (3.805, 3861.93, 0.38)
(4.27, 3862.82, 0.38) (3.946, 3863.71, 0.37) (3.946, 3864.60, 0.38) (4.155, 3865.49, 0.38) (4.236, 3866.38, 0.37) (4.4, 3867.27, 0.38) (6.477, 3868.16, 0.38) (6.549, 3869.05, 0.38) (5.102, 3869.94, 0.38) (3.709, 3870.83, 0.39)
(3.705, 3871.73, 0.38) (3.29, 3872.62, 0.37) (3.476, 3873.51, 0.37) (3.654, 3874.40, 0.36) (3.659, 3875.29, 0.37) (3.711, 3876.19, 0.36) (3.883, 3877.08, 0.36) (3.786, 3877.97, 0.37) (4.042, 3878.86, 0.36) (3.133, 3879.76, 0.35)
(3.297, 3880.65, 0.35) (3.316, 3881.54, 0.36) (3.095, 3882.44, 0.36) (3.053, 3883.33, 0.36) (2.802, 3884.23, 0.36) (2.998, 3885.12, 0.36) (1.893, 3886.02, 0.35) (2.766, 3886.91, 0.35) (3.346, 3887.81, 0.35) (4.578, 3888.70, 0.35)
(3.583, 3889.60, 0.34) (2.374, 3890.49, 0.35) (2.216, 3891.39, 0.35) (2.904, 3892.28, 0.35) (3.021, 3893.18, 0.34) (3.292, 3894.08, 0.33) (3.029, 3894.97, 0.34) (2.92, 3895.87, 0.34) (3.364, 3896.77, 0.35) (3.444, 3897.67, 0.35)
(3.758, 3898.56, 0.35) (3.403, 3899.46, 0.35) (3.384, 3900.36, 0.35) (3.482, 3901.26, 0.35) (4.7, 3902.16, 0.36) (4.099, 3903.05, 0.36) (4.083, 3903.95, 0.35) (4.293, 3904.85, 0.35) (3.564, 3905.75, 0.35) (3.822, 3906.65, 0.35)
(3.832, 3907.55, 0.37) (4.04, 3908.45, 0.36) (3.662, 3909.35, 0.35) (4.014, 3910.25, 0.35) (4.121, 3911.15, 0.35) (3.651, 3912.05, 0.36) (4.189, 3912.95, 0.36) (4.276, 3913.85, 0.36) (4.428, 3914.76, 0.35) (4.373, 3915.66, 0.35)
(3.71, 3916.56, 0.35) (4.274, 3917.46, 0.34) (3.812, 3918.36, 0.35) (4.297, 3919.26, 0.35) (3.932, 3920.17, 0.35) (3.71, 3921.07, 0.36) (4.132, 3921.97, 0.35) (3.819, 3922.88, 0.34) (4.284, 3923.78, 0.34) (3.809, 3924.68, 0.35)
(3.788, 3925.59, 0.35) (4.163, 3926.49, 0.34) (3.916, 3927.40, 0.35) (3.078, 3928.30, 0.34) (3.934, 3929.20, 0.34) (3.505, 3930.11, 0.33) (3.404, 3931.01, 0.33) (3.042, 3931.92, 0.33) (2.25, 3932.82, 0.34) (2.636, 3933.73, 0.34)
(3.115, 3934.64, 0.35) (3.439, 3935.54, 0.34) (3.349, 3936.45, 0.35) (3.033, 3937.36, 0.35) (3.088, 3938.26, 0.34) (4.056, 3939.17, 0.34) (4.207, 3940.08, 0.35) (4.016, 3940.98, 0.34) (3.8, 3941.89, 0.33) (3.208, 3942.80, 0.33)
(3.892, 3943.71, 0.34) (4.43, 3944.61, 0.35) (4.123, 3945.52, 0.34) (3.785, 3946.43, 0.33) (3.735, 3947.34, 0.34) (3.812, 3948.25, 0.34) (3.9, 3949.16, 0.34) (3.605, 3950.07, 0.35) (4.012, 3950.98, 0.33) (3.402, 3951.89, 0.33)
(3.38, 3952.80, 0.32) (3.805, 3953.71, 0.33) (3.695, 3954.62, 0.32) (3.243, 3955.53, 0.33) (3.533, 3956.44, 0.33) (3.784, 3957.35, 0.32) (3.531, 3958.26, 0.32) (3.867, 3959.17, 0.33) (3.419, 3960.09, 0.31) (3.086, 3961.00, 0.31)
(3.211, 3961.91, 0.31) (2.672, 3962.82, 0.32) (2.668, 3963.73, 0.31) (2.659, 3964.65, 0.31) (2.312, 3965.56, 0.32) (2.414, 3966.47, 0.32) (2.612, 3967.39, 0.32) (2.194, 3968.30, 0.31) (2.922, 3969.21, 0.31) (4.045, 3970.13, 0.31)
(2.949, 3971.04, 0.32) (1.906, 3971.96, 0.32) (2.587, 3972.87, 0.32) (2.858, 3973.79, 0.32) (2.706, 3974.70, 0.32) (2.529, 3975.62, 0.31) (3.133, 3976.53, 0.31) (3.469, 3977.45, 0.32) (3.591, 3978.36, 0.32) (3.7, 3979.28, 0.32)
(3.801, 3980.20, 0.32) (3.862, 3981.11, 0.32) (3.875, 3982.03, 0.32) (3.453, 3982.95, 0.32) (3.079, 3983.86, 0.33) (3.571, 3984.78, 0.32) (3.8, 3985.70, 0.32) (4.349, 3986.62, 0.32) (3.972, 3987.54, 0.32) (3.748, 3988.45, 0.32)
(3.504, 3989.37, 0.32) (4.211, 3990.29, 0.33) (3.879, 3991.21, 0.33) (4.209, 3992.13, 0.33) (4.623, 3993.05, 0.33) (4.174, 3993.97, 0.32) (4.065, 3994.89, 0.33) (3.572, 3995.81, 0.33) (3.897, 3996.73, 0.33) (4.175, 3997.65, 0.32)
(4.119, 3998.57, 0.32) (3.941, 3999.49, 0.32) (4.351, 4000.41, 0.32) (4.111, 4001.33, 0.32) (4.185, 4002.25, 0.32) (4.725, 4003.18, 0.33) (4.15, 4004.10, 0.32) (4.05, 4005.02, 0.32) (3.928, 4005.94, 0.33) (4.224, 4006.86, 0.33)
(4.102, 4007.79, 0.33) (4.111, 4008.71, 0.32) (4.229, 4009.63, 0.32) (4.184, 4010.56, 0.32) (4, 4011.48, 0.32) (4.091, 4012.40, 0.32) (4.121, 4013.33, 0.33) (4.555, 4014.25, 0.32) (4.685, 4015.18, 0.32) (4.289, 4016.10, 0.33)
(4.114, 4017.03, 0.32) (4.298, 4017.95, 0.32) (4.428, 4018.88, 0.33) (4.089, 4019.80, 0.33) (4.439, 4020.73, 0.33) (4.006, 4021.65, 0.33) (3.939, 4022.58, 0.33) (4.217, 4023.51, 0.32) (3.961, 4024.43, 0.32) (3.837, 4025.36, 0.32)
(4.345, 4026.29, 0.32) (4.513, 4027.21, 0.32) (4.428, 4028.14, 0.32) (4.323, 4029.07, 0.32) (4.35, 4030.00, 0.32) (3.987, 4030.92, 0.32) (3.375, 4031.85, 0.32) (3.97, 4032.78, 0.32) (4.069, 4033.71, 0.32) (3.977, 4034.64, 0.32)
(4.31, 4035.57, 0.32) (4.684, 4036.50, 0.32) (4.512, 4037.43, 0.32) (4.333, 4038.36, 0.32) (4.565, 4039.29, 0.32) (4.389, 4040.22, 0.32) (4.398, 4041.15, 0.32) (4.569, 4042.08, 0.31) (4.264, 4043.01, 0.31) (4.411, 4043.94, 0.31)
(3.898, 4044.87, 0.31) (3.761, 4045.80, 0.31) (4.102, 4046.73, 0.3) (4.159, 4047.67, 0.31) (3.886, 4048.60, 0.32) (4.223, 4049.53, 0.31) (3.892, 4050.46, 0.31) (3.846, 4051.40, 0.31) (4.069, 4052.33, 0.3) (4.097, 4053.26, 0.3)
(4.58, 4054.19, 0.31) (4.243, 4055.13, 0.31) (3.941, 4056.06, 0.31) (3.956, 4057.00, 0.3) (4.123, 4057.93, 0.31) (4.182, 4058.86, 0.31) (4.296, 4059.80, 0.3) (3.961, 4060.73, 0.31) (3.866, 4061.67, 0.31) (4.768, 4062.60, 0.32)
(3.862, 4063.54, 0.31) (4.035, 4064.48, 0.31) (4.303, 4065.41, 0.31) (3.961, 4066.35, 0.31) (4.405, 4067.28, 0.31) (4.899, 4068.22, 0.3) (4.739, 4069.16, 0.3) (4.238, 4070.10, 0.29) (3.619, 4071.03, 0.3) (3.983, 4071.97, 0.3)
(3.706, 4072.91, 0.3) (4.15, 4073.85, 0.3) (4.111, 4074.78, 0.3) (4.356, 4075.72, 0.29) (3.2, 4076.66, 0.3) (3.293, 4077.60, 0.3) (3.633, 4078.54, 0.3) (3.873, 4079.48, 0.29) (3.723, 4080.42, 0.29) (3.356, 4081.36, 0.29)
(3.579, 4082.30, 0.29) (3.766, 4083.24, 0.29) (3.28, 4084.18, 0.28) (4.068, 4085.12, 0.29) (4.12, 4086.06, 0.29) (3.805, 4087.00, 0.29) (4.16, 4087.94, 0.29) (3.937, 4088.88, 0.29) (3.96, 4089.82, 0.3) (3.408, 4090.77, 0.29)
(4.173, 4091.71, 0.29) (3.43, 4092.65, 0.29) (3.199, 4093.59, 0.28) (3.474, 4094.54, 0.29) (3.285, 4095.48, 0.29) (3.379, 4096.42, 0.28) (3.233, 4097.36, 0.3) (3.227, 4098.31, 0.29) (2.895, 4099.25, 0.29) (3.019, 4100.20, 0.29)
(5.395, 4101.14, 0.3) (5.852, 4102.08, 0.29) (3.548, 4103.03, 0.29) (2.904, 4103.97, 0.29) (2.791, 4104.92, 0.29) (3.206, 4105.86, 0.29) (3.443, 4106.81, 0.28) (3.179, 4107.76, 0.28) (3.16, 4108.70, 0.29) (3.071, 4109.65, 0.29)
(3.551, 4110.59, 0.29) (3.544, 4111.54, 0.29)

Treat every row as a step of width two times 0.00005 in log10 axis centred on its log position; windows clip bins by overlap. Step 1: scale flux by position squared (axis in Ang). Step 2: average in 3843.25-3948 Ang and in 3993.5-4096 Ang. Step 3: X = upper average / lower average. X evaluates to 1.2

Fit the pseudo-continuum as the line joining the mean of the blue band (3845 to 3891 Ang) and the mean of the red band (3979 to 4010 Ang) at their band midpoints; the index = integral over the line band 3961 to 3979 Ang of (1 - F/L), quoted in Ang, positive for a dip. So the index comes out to 5.13 Ang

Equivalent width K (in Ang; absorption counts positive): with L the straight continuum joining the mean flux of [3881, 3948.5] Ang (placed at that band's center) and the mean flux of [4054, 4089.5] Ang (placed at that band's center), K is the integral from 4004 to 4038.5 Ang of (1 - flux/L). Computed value -2.9 Ang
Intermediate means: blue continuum 3.6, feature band 4.19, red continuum 4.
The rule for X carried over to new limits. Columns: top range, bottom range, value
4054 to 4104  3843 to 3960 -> 1.15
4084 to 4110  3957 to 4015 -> 1.05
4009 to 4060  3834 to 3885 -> 1.25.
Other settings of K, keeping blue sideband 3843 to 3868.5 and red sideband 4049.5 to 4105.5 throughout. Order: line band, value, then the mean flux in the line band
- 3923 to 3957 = 2.8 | 3.61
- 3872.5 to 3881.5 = 0.8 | 3.59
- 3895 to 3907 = 0.8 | 3.69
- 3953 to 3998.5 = 5.8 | 3.41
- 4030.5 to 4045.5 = -1.3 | 4.23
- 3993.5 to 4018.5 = -1.7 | 4.17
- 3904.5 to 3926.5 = -0.3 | 4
